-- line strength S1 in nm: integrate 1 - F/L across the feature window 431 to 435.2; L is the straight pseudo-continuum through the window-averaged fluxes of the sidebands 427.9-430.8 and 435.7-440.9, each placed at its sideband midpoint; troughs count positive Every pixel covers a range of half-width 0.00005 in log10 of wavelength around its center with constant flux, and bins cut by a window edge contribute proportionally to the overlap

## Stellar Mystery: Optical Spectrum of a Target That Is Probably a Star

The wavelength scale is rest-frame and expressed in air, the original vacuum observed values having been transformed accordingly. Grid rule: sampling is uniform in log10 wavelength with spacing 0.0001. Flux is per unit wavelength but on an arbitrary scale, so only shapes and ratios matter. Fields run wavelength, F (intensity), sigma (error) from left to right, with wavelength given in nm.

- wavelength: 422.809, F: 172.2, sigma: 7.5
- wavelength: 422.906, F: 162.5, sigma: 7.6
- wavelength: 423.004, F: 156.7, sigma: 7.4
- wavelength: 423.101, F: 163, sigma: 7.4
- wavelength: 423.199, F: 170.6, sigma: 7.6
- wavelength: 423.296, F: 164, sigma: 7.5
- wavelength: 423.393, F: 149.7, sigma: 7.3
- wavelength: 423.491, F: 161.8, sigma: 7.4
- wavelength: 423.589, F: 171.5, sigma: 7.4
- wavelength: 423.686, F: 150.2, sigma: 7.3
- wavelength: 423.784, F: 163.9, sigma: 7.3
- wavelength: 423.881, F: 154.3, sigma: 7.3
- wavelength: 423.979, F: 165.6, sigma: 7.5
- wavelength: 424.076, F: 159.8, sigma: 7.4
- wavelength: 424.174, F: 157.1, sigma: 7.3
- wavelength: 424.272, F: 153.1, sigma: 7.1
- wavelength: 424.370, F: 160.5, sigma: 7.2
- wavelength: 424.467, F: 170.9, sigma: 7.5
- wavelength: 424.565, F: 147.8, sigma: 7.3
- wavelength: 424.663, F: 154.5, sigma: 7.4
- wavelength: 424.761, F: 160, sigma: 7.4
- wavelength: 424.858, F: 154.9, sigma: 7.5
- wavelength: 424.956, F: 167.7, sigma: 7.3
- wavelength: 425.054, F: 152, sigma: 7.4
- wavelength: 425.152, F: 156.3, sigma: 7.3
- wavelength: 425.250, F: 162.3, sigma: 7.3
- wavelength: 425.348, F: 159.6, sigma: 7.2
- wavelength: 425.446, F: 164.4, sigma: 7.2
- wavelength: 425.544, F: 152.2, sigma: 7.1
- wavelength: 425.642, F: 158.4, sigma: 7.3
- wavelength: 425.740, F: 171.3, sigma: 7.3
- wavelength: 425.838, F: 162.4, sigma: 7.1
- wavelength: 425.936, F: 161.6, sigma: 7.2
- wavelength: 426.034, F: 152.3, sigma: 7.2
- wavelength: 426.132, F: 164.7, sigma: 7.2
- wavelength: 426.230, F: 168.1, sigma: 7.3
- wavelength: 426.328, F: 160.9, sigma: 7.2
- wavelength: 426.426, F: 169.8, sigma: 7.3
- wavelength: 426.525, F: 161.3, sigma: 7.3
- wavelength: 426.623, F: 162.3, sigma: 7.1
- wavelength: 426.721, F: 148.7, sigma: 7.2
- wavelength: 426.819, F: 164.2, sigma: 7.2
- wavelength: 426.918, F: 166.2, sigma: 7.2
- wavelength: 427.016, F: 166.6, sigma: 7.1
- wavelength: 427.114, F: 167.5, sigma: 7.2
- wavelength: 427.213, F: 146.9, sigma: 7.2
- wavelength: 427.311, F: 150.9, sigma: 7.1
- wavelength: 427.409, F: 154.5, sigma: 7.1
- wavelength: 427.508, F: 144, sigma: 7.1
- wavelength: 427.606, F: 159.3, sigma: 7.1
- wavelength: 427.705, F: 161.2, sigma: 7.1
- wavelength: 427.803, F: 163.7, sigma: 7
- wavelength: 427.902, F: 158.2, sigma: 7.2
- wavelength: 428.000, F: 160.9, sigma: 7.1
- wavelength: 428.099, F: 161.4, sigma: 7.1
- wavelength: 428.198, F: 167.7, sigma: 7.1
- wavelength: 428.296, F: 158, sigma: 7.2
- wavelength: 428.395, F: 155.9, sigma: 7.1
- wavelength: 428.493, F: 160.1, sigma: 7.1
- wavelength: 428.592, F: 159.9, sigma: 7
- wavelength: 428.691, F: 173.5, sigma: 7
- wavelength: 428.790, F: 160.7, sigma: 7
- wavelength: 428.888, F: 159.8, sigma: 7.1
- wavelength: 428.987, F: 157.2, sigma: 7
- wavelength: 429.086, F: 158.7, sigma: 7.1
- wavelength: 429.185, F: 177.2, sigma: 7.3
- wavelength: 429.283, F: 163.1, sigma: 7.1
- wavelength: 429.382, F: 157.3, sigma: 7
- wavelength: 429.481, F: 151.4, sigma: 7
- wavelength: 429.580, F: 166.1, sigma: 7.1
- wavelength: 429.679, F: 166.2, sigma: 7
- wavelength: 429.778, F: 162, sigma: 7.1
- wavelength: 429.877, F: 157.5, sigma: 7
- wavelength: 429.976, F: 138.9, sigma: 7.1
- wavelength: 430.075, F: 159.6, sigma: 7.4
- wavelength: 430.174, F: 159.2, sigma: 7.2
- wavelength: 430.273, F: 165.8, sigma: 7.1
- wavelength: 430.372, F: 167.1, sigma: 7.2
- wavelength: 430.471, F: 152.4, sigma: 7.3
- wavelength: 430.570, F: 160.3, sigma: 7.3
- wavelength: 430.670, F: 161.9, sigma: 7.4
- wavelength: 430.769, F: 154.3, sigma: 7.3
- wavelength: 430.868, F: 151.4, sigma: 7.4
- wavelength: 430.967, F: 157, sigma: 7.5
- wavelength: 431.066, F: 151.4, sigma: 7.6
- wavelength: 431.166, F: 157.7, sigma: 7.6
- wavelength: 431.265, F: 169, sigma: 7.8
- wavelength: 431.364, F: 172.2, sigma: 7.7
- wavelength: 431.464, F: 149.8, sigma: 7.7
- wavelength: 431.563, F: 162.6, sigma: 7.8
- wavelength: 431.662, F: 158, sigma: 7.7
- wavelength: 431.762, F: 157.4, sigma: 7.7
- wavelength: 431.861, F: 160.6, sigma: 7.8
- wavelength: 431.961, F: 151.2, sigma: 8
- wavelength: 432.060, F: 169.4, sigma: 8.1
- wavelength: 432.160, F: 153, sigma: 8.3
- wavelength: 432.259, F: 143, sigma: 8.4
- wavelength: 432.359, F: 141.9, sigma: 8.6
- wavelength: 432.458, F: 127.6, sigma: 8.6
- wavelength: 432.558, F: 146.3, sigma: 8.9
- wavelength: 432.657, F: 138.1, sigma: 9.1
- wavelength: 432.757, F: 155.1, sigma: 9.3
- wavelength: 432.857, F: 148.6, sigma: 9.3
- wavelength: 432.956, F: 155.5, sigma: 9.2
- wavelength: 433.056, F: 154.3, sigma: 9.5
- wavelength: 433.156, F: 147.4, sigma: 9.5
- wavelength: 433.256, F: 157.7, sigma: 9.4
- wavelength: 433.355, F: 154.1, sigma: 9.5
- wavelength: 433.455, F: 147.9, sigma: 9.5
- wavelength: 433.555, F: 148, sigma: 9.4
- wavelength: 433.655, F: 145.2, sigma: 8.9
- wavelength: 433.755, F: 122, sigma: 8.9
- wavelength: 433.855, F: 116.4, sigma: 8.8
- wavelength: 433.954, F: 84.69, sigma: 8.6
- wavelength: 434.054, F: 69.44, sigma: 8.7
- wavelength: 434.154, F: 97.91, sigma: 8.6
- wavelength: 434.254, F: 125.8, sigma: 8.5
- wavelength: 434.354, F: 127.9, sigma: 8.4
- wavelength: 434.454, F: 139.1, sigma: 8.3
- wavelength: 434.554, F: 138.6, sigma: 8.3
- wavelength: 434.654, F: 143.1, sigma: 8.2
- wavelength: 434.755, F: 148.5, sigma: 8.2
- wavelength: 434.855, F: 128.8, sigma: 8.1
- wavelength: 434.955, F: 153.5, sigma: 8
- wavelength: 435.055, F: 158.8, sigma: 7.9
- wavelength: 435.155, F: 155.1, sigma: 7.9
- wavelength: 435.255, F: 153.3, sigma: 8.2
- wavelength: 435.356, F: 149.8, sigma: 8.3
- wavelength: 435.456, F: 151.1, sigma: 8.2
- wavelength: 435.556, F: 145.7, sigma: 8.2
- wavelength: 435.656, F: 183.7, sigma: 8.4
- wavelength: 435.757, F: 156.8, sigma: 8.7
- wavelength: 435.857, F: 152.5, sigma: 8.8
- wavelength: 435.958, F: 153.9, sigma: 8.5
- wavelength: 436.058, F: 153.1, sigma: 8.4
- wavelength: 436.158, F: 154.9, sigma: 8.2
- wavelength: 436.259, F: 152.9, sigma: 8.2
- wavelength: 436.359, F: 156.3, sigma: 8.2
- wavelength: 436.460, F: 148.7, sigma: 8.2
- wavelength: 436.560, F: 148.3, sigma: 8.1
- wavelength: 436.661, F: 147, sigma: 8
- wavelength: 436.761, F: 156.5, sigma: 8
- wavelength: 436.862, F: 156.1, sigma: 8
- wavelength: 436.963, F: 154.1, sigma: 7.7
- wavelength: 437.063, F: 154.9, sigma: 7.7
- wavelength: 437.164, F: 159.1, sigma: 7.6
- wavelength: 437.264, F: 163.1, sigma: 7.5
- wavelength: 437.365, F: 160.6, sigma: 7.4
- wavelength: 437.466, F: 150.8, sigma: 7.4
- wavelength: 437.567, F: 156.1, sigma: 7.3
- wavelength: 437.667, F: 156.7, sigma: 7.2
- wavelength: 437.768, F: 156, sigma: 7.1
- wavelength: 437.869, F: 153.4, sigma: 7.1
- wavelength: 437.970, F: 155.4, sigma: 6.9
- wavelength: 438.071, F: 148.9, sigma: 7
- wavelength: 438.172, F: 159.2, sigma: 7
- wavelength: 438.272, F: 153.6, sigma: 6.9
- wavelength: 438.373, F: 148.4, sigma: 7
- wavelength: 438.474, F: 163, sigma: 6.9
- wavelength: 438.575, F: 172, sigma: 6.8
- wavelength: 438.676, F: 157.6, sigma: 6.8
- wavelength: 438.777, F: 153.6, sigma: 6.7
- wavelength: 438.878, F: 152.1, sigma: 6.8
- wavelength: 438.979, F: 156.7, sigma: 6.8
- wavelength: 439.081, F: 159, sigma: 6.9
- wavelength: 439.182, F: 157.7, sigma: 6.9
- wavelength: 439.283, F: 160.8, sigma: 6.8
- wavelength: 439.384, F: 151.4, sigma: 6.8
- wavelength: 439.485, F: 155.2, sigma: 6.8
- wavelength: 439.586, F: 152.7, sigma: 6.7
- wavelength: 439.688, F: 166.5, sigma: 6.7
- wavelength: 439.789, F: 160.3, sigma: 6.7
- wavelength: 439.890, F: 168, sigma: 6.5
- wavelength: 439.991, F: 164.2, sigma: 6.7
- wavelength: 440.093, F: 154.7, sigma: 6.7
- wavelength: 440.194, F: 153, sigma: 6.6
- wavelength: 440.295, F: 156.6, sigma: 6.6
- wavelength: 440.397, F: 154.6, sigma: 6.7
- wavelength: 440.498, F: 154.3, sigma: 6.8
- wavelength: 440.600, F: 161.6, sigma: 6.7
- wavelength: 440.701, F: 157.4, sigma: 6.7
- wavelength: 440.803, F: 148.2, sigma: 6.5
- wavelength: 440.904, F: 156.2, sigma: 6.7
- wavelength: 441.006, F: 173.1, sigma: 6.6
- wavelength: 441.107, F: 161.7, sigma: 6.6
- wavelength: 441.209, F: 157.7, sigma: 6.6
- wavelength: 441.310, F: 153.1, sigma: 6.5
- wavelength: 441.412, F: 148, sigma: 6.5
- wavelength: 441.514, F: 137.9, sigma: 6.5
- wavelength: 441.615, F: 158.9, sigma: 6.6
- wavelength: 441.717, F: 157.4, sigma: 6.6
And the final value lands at 0.40 nm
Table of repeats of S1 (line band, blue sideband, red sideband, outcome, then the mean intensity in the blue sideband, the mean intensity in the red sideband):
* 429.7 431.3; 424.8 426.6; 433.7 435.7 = -0.12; 161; 135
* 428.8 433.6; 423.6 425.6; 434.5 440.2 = 0.03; 159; 155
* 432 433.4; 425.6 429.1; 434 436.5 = 0.00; 161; 144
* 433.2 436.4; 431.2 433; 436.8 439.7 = 0.28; 153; 157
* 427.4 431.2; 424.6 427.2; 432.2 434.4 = -0.27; 161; 134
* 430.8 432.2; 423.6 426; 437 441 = 0.00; 159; 157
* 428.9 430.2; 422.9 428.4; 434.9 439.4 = -0.01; 160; 156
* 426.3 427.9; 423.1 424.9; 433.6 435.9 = -0.06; 160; 137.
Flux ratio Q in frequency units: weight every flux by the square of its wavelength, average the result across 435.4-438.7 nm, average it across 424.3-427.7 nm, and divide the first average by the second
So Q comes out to 1.03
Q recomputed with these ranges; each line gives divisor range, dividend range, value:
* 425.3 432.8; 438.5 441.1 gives 1.05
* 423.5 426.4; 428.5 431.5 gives 1.02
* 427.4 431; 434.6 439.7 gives 1.01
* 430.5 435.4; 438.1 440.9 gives 1.12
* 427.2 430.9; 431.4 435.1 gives 0.90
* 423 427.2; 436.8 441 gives 1.04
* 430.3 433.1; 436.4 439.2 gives 1.04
